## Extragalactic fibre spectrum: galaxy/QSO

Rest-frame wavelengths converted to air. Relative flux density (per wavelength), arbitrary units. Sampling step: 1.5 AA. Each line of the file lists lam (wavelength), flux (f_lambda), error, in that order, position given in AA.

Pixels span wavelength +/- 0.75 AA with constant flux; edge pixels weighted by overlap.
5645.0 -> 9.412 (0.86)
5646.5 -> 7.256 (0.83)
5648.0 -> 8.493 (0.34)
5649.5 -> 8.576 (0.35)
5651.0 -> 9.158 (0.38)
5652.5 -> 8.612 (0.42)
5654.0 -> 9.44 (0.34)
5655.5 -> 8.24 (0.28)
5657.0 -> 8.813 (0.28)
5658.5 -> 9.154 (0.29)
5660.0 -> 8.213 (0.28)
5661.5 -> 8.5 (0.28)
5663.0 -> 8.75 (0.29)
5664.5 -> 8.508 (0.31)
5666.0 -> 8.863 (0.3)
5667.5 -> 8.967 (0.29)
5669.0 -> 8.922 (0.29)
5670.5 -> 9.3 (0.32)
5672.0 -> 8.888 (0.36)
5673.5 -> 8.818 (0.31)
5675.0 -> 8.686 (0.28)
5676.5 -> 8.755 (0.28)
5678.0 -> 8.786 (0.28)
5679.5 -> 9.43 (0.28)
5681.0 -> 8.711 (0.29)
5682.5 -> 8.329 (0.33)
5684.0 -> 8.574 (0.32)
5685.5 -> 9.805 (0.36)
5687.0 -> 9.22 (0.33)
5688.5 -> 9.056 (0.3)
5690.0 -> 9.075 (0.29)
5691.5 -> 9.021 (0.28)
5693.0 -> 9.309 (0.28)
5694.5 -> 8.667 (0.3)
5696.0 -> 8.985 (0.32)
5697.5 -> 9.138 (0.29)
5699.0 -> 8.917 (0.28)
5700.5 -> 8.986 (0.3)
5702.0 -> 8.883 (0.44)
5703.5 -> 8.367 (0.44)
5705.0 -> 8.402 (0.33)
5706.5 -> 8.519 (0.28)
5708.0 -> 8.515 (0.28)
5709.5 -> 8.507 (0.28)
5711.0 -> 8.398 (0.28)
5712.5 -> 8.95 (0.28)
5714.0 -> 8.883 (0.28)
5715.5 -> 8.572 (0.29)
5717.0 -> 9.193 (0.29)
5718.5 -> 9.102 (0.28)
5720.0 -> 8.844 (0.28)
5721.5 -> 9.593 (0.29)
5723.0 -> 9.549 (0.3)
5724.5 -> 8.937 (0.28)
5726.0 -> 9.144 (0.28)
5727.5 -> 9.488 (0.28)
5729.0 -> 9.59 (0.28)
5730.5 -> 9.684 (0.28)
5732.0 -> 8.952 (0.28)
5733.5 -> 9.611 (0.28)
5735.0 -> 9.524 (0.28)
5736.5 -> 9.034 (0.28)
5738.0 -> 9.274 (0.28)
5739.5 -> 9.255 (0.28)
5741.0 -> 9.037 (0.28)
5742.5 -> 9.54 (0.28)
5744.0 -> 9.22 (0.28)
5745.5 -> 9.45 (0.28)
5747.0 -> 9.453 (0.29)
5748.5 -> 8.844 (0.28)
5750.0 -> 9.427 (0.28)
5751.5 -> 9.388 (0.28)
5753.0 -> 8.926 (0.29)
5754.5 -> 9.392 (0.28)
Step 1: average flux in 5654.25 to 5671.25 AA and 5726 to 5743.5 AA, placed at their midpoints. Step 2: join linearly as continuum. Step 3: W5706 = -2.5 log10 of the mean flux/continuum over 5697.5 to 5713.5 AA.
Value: 0.05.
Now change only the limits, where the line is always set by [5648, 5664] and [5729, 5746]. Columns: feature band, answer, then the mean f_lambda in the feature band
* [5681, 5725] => 0.021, 8.9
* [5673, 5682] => 0.005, 8.85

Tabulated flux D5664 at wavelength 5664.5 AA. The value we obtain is 8.508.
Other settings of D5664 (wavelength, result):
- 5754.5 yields 9.392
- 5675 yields 8.686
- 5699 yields 8.917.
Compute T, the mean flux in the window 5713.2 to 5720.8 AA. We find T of 8.92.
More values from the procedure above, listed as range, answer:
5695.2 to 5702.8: 8.98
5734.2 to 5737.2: 9.29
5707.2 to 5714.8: 8.65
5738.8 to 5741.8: 9.15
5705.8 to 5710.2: 8.51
